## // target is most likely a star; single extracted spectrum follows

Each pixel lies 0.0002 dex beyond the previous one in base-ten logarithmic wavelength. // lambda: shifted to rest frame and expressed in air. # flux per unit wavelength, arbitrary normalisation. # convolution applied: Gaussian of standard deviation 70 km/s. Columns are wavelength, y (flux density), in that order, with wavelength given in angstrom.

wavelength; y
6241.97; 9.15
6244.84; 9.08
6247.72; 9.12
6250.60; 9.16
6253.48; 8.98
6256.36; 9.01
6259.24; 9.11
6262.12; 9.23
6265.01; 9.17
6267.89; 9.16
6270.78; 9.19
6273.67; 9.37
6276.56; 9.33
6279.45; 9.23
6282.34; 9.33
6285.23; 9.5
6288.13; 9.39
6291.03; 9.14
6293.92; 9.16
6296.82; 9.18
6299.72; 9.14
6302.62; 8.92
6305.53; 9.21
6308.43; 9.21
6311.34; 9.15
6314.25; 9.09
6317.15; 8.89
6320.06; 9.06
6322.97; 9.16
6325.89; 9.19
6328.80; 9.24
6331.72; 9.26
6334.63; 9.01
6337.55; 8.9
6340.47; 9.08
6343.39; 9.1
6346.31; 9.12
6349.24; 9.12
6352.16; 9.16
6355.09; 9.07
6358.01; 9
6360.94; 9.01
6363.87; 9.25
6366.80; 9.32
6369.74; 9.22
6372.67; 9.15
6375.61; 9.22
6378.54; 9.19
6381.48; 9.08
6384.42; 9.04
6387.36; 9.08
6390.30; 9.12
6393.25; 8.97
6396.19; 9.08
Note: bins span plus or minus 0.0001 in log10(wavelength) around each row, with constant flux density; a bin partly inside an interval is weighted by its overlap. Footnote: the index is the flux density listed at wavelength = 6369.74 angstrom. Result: 9.22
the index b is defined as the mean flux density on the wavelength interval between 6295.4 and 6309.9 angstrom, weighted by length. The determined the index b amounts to 9.13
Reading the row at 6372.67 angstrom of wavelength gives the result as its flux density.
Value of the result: 9.15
